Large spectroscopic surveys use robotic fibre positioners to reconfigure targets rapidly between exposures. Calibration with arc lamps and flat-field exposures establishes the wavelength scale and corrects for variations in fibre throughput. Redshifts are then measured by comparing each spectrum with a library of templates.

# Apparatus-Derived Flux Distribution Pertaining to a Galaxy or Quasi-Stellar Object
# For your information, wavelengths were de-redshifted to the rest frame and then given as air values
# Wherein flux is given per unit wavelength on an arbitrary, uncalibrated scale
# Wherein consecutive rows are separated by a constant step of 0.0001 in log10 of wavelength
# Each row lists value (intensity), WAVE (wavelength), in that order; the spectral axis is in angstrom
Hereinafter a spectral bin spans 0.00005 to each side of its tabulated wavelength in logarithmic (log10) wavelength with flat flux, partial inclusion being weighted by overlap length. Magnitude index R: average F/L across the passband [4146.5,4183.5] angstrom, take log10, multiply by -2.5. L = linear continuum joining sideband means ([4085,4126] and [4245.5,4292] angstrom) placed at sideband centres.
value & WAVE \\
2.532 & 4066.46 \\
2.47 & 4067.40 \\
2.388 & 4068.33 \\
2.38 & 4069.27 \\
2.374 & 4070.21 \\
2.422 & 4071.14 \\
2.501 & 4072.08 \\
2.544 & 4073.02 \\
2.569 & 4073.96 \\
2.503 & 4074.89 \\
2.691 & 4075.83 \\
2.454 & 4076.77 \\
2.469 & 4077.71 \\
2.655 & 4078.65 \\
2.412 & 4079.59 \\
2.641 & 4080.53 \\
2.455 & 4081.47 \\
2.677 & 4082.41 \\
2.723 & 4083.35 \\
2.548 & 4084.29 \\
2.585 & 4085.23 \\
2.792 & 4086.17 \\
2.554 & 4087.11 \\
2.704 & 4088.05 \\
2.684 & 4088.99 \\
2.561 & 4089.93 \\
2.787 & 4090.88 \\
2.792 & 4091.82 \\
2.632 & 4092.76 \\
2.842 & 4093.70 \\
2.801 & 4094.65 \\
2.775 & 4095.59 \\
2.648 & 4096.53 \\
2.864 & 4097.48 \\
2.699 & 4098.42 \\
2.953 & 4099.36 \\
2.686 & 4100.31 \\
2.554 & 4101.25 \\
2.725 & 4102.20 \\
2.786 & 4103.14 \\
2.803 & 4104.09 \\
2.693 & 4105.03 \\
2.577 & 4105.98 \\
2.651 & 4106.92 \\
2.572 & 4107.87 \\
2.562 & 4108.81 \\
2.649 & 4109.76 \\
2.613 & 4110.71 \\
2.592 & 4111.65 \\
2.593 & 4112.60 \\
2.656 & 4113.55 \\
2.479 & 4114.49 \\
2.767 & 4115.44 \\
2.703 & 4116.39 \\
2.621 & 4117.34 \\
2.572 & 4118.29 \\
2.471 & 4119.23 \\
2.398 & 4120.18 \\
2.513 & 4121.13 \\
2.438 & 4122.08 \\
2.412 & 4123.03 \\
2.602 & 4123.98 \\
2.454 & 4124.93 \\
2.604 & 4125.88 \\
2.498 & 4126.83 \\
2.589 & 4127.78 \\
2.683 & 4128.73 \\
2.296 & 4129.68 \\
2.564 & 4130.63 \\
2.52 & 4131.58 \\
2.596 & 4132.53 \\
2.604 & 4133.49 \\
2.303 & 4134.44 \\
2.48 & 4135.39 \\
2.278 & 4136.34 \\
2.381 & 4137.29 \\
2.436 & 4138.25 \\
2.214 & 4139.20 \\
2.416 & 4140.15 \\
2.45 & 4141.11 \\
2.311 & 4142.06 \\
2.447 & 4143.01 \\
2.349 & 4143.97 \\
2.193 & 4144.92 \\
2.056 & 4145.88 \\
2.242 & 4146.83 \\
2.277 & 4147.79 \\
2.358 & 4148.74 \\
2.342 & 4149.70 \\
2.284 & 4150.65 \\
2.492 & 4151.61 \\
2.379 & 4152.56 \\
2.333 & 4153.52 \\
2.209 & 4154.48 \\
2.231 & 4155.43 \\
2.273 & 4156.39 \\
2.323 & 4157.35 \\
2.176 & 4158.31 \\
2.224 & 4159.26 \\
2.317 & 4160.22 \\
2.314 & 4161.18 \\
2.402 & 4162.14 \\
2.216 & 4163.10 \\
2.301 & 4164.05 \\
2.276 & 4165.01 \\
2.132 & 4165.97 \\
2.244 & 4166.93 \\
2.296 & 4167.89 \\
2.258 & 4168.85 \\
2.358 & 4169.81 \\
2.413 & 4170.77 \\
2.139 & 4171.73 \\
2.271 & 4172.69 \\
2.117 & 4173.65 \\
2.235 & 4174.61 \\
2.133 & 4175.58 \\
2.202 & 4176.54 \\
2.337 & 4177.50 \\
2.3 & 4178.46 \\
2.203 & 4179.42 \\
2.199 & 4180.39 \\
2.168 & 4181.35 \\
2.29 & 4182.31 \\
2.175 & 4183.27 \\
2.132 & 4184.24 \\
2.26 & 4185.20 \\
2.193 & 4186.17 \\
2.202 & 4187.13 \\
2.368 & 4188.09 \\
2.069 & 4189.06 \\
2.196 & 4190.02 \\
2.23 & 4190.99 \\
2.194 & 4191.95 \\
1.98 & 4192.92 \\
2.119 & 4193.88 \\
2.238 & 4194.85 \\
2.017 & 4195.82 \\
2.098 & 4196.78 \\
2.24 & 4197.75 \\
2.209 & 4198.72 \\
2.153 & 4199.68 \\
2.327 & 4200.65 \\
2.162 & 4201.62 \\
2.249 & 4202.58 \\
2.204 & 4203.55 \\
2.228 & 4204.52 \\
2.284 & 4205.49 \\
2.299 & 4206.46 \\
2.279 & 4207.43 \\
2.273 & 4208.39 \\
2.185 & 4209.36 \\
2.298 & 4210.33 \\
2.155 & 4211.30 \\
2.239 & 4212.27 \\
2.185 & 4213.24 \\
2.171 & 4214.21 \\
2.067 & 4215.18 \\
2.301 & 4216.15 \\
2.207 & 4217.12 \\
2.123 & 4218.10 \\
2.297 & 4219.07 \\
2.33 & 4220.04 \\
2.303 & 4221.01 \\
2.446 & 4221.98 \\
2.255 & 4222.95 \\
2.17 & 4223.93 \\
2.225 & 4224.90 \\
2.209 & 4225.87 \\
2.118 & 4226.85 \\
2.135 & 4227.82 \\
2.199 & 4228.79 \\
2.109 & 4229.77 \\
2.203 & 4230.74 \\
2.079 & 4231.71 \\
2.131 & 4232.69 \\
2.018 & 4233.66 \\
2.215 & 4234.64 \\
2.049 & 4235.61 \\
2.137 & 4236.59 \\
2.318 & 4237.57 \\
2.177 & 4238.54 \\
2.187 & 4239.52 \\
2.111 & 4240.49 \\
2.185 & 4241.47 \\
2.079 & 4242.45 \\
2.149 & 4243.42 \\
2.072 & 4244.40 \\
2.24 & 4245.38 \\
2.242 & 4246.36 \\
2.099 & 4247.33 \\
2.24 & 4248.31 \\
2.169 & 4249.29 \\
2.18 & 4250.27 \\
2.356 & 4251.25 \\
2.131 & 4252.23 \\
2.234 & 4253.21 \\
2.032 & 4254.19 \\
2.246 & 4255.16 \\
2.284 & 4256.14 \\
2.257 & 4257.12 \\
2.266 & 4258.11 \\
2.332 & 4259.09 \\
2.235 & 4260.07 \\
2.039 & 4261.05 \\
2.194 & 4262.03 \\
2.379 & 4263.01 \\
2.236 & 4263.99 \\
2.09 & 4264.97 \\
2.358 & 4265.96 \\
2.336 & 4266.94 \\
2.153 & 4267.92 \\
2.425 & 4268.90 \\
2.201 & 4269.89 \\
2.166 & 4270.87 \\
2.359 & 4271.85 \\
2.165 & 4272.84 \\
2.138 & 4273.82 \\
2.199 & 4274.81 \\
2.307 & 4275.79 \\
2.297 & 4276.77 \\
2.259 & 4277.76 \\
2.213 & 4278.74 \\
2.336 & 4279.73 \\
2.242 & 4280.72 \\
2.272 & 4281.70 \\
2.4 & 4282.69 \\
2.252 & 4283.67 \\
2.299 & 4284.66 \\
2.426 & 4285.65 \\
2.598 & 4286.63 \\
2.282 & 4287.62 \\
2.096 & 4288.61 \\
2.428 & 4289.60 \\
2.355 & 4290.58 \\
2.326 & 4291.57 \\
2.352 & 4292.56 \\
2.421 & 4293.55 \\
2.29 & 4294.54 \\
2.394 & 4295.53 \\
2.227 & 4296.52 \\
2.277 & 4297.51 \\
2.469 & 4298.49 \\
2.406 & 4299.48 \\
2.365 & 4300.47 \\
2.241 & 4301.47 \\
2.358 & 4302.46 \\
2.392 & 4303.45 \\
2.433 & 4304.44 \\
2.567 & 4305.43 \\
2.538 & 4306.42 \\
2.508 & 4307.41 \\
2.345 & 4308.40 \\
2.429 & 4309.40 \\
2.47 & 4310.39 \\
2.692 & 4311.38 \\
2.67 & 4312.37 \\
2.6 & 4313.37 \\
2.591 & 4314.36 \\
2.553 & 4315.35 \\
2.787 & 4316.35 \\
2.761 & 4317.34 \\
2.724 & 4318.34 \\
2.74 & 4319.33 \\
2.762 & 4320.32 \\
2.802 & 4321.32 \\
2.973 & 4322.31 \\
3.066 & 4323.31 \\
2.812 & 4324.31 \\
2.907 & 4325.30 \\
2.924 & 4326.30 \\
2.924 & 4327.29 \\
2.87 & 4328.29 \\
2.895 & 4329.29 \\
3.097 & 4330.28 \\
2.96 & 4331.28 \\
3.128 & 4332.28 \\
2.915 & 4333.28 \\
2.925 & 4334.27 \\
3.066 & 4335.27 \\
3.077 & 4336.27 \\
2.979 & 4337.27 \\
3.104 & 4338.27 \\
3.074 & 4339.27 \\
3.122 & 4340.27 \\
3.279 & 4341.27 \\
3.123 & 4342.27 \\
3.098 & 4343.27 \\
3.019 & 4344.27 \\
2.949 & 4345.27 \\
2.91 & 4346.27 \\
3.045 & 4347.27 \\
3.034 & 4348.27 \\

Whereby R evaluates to 0.11 mag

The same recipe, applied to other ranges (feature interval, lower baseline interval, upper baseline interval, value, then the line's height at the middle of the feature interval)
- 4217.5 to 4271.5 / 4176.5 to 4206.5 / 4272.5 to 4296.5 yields 0.03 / 2.26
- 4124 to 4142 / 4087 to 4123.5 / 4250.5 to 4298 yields 0.05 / 2.59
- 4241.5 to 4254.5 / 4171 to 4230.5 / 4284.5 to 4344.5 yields 0.11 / 2.4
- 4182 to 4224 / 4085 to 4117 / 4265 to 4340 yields 0.18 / 2.61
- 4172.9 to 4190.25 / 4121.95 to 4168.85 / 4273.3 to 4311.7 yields 0.07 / 2.36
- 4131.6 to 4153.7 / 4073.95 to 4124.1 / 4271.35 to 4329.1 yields 0.11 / 2.6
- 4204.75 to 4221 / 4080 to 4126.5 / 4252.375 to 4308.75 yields 0.09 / 2.43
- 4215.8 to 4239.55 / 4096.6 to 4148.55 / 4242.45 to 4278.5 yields 0.05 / 2.29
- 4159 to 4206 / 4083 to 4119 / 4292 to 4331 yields 0.19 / 2.65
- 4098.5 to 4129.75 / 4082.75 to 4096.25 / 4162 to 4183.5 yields -0.02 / 2.56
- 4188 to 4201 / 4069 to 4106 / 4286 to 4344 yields 0.22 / 2.66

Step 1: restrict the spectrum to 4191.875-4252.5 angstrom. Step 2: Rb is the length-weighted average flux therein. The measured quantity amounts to 2.19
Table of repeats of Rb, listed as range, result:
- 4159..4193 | 2.23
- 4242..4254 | 2.18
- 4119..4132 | 2.5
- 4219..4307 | 2.26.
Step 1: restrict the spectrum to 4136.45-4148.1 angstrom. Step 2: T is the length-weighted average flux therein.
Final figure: 2.31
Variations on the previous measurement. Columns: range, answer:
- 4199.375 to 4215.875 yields 2.22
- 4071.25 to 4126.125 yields 2.62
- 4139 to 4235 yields 2.23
